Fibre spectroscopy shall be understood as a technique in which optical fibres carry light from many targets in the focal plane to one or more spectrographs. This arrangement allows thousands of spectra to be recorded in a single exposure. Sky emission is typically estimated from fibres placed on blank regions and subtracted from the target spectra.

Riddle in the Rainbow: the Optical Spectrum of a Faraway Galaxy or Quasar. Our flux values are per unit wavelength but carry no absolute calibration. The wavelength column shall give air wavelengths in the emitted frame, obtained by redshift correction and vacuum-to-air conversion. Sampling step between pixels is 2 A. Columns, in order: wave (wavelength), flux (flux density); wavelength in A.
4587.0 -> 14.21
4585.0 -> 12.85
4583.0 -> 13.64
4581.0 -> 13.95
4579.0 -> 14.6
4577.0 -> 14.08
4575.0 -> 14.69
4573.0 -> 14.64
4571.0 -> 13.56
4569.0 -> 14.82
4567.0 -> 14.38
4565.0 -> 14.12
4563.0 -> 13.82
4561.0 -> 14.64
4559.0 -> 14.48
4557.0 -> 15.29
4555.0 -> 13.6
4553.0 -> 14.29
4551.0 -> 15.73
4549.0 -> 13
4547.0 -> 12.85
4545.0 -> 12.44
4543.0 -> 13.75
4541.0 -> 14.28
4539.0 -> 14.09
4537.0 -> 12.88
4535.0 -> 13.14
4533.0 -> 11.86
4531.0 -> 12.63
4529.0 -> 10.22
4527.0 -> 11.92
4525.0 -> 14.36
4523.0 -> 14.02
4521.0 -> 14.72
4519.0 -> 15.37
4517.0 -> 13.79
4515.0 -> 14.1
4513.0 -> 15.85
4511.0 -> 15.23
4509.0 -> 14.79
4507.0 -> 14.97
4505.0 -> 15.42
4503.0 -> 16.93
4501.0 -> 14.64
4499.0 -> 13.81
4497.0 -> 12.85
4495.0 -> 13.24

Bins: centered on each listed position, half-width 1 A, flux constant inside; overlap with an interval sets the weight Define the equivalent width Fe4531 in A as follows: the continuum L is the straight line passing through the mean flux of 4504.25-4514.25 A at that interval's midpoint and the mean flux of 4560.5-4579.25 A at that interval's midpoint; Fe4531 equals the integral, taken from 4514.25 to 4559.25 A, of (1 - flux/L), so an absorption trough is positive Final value 3.7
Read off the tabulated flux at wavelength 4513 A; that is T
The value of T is 15.85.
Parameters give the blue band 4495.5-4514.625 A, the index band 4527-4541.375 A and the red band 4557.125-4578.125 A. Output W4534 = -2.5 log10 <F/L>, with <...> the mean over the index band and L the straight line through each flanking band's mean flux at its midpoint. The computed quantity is 0.16 mag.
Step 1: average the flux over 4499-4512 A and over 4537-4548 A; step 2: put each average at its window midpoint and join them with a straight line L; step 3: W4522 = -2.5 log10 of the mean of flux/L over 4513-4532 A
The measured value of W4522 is 0.06 mag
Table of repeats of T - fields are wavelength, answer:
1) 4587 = 14.21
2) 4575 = 14.69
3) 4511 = 15.23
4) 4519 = 15.37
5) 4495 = 13.24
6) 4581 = 13.95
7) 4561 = 14.64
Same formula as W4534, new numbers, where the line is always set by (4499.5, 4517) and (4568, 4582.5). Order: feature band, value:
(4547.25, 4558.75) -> 0.02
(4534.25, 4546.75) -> 0.10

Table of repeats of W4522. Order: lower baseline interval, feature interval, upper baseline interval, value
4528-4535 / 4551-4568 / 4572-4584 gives -0.089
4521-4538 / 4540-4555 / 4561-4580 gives -0.025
